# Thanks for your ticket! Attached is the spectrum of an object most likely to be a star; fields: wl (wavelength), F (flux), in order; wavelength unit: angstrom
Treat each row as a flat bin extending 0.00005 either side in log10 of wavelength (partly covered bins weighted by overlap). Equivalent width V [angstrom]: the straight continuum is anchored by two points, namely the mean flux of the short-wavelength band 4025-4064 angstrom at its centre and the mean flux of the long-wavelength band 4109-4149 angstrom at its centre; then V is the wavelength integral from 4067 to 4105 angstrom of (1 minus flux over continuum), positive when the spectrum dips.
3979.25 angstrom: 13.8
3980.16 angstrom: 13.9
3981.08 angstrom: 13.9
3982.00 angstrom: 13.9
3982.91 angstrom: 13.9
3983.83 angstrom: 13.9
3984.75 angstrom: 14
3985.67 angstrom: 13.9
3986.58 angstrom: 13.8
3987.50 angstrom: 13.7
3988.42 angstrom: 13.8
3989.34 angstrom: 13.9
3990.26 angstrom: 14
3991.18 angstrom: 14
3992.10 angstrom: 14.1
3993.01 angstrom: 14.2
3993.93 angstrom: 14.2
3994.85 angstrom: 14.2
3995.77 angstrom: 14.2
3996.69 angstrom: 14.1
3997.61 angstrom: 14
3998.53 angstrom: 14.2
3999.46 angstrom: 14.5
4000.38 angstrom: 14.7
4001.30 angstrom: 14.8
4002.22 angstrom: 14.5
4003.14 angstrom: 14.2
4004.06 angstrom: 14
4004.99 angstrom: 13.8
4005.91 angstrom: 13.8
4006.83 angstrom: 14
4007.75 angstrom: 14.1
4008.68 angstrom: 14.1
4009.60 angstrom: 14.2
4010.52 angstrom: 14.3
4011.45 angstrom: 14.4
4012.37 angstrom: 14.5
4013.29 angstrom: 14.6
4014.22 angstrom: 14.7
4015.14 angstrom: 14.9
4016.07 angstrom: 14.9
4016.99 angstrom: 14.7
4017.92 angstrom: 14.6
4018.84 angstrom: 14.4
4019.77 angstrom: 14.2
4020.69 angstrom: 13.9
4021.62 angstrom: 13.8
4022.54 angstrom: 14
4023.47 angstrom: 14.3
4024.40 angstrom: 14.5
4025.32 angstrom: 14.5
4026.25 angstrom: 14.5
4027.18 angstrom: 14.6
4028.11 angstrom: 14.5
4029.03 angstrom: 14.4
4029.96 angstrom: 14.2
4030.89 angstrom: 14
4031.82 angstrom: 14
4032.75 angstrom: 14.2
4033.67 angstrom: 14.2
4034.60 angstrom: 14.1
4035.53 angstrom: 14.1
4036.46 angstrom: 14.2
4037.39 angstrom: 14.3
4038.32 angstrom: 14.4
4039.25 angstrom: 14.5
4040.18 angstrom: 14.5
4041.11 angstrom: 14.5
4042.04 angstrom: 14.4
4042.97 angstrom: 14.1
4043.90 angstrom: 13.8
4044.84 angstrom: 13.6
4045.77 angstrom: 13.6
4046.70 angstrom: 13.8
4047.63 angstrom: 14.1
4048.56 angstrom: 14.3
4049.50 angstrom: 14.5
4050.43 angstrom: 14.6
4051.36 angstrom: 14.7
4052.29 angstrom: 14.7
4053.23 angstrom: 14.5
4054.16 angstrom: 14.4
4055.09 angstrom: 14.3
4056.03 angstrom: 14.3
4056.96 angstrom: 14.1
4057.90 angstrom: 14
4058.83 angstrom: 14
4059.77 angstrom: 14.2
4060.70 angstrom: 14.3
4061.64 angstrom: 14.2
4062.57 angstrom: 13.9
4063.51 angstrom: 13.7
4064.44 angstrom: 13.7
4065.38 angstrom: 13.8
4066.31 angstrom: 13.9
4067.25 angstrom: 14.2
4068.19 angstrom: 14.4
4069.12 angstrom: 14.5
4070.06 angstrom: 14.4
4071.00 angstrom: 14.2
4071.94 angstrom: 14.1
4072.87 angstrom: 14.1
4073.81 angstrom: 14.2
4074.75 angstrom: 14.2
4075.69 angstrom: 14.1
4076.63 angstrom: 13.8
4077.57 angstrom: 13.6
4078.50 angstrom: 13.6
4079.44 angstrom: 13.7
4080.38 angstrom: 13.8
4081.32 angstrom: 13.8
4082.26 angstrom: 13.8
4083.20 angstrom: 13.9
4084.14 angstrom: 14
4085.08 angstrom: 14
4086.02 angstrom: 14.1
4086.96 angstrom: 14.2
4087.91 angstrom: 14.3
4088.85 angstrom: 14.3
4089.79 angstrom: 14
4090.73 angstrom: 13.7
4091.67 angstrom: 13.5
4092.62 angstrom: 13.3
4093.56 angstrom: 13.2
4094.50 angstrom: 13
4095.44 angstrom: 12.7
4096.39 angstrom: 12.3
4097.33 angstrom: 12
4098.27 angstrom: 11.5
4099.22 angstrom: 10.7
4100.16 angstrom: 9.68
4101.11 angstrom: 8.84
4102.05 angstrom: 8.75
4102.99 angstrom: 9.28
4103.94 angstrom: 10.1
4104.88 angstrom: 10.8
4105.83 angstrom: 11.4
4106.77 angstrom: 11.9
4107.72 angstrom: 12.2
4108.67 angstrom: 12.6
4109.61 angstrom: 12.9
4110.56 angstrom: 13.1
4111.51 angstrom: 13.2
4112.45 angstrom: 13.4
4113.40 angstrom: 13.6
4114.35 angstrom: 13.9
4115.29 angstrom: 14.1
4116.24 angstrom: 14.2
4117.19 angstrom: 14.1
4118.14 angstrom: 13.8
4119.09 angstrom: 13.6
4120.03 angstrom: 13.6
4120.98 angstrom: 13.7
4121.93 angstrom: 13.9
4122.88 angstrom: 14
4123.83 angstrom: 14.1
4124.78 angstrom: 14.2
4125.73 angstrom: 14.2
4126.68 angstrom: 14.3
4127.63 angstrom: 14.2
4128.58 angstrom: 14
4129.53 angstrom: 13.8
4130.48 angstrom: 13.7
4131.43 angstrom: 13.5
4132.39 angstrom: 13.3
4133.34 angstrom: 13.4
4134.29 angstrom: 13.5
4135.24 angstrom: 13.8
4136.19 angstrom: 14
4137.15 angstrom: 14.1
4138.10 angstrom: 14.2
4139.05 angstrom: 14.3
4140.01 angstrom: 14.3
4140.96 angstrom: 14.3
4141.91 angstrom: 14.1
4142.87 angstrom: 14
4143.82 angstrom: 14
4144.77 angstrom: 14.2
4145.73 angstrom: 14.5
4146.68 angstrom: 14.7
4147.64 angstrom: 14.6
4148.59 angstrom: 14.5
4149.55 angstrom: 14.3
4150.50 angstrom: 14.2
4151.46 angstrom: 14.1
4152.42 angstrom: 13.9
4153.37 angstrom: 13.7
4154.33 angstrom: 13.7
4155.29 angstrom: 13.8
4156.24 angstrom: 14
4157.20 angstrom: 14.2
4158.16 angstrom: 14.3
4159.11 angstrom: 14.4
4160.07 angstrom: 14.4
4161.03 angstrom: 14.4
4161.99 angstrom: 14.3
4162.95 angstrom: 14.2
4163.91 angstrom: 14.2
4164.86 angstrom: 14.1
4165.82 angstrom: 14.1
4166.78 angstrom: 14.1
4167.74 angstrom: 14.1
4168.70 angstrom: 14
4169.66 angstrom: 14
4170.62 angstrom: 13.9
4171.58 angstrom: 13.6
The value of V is 2.8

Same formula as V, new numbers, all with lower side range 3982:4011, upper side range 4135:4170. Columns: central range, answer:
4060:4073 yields 0.0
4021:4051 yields -0.2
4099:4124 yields 3.0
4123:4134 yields 0.2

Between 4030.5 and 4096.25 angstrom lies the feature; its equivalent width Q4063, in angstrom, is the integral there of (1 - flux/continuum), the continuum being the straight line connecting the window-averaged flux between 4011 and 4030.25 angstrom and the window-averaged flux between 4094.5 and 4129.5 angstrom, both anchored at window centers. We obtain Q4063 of -2.1 angstrom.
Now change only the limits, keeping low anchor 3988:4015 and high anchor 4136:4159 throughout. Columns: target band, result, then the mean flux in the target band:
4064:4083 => 0.3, 14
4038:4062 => -0.1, 14.2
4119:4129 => 0.1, 14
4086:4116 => 3.8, 12.4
